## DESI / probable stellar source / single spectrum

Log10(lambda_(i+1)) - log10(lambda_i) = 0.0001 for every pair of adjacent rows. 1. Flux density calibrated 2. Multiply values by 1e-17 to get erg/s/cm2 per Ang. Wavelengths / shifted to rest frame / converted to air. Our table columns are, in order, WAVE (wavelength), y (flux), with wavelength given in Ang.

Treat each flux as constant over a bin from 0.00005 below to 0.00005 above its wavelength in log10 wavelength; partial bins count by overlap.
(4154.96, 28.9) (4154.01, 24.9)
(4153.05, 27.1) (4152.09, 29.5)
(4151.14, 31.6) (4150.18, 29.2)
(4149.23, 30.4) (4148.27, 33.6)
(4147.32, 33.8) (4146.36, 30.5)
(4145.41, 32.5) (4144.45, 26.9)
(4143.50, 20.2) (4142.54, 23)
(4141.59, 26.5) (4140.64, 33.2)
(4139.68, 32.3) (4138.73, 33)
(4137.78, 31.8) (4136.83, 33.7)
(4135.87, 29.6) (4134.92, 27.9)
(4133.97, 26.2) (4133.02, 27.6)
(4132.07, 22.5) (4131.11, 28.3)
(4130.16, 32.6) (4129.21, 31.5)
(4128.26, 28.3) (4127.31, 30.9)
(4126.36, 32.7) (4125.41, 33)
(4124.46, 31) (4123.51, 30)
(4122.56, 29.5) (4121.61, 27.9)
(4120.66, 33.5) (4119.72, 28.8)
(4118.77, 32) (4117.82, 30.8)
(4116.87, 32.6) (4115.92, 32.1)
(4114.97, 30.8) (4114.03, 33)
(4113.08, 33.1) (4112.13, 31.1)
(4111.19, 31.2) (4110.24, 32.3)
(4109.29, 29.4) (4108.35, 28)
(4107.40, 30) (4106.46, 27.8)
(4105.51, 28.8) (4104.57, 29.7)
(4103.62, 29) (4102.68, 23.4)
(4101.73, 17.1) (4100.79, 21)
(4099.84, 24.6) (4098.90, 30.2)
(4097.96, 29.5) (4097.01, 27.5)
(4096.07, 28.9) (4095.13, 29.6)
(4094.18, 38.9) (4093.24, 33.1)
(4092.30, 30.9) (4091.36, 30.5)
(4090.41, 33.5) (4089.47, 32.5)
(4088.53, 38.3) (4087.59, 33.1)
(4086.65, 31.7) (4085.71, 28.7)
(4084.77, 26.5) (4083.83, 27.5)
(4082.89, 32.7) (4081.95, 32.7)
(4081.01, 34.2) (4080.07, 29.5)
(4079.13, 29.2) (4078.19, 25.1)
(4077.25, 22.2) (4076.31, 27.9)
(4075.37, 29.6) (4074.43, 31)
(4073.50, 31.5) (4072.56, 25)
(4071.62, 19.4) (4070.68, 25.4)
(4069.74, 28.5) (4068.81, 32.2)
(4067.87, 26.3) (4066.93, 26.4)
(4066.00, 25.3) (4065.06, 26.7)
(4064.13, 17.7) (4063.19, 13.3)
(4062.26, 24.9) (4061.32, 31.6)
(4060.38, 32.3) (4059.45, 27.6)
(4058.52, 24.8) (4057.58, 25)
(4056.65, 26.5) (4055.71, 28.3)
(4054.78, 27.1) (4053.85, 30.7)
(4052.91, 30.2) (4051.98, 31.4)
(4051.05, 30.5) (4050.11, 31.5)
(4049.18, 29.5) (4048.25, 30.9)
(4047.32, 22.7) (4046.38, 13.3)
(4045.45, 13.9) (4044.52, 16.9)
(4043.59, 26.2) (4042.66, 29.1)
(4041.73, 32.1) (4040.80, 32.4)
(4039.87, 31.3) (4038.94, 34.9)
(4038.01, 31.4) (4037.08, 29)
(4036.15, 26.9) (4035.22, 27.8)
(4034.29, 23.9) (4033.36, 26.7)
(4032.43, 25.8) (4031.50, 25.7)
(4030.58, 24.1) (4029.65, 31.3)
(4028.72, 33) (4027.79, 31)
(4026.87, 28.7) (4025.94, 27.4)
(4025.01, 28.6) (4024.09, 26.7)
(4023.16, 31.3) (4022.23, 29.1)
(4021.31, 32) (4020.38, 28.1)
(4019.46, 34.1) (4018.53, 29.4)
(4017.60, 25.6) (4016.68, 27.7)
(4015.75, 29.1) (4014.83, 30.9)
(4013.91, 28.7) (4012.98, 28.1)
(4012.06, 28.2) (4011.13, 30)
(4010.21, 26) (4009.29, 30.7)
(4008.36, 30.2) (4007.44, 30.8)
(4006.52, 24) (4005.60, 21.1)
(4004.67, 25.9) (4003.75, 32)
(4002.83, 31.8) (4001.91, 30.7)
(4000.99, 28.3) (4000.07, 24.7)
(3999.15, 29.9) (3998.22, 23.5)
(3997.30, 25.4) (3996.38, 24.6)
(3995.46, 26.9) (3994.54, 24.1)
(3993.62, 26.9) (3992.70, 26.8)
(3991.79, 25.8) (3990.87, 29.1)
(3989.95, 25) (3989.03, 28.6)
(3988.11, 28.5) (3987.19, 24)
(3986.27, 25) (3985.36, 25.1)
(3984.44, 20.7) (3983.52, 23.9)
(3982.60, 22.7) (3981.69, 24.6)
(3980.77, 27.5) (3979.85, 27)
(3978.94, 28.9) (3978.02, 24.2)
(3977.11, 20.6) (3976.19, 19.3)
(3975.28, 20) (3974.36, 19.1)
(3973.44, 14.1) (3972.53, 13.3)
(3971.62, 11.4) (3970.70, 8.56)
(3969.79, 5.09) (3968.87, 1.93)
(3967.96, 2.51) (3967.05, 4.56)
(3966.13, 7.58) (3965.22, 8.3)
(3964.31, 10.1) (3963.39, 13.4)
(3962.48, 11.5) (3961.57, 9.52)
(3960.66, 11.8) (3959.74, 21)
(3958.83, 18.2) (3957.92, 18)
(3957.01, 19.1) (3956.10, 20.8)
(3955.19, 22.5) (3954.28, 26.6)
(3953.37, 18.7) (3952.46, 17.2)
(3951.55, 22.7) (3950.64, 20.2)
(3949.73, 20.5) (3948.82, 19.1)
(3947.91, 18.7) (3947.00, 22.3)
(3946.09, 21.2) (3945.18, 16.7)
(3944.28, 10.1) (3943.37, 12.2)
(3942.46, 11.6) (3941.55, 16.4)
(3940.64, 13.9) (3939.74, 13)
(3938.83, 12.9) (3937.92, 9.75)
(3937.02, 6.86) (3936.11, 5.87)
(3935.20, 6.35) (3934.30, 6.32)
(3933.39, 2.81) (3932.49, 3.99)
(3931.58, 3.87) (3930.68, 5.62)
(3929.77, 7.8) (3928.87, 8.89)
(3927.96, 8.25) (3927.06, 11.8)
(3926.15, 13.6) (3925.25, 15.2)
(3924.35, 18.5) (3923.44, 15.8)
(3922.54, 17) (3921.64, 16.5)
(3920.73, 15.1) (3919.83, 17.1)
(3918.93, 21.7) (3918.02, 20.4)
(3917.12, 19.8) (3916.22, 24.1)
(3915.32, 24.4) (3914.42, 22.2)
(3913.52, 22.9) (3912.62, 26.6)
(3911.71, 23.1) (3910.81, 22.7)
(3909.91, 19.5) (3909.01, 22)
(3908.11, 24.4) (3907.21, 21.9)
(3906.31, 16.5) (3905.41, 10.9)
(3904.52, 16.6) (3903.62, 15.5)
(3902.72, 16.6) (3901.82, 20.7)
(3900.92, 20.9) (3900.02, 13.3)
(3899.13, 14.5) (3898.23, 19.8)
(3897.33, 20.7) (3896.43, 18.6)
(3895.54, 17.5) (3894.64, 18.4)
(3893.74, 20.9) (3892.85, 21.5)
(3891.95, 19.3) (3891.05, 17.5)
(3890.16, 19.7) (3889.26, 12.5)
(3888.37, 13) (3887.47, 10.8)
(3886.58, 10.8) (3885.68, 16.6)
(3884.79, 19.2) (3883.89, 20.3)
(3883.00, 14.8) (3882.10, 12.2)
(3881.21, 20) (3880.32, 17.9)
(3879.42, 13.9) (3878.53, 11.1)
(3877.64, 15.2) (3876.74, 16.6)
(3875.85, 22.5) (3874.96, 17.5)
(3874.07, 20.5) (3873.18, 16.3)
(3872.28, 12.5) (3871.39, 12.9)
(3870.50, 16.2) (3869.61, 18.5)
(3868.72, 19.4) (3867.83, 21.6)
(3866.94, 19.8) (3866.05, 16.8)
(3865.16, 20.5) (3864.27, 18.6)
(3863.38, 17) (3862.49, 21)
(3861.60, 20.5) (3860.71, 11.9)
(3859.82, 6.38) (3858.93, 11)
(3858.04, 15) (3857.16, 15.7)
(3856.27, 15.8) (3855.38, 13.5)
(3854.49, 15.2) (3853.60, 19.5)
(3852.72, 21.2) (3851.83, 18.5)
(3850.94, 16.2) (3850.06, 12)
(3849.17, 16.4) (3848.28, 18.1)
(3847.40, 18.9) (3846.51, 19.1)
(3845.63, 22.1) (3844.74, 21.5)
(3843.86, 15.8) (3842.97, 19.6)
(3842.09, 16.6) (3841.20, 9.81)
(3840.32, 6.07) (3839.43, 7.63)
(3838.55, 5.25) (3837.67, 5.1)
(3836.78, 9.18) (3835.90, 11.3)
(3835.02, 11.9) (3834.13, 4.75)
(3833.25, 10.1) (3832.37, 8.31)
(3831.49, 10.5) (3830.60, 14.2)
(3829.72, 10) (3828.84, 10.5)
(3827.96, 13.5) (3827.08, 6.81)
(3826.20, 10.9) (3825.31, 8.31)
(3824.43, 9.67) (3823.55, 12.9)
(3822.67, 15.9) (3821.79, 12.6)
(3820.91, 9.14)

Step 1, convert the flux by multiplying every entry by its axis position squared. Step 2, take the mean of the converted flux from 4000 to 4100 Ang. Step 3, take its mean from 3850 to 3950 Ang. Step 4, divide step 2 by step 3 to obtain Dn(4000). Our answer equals 1.90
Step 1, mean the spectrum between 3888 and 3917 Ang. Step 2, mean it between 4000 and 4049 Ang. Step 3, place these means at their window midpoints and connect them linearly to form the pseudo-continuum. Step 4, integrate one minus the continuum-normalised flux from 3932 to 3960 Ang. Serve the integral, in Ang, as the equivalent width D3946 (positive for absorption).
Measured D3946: 9.1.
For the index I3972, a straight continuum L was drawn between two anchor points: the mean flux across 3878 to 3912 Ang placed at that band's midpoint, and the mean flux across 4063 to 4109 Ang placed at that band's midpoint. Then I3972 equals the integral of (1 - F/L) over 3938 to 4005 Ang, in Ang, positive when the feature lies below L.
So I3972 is 7.2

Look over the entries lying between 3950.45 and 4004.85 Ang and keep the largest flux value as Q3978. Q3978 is 32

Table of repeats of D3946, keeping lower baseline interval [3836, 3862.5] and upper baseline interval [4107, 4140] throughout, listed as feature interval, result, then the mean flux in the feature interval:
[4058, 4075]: 0.70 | 26.1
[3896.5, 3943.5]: 7.97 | 15.4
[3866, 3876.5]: -1.28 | 17.9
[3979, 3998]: -2.45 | 25.7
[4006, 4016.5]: -2.04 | 28.7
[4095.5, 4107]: 1.08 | 26.5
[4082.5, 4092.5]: -1.05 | 31.5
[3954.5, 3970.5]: 6.70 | 12.3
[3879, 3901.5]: 0.06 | 17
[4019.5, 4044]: -3.78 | 29.1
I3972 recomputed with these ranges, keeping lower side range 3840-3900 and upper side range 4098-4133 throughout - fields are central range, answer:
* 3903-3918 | -1.5 Ang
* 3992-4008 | -2.4 Ang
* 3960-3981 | 7.8 Ang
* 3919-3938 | 8.8 Ang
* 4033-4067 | -1.0 Ang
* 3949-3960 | 0.4 Ang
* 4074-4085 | -0.6 Ang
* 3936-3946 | 4.0 Ang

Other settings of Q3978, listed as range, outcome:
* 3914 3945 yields 24.4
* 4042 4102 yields 38.9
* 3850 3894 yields 22.5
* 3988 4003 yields 31.8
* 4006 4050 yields 34.9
